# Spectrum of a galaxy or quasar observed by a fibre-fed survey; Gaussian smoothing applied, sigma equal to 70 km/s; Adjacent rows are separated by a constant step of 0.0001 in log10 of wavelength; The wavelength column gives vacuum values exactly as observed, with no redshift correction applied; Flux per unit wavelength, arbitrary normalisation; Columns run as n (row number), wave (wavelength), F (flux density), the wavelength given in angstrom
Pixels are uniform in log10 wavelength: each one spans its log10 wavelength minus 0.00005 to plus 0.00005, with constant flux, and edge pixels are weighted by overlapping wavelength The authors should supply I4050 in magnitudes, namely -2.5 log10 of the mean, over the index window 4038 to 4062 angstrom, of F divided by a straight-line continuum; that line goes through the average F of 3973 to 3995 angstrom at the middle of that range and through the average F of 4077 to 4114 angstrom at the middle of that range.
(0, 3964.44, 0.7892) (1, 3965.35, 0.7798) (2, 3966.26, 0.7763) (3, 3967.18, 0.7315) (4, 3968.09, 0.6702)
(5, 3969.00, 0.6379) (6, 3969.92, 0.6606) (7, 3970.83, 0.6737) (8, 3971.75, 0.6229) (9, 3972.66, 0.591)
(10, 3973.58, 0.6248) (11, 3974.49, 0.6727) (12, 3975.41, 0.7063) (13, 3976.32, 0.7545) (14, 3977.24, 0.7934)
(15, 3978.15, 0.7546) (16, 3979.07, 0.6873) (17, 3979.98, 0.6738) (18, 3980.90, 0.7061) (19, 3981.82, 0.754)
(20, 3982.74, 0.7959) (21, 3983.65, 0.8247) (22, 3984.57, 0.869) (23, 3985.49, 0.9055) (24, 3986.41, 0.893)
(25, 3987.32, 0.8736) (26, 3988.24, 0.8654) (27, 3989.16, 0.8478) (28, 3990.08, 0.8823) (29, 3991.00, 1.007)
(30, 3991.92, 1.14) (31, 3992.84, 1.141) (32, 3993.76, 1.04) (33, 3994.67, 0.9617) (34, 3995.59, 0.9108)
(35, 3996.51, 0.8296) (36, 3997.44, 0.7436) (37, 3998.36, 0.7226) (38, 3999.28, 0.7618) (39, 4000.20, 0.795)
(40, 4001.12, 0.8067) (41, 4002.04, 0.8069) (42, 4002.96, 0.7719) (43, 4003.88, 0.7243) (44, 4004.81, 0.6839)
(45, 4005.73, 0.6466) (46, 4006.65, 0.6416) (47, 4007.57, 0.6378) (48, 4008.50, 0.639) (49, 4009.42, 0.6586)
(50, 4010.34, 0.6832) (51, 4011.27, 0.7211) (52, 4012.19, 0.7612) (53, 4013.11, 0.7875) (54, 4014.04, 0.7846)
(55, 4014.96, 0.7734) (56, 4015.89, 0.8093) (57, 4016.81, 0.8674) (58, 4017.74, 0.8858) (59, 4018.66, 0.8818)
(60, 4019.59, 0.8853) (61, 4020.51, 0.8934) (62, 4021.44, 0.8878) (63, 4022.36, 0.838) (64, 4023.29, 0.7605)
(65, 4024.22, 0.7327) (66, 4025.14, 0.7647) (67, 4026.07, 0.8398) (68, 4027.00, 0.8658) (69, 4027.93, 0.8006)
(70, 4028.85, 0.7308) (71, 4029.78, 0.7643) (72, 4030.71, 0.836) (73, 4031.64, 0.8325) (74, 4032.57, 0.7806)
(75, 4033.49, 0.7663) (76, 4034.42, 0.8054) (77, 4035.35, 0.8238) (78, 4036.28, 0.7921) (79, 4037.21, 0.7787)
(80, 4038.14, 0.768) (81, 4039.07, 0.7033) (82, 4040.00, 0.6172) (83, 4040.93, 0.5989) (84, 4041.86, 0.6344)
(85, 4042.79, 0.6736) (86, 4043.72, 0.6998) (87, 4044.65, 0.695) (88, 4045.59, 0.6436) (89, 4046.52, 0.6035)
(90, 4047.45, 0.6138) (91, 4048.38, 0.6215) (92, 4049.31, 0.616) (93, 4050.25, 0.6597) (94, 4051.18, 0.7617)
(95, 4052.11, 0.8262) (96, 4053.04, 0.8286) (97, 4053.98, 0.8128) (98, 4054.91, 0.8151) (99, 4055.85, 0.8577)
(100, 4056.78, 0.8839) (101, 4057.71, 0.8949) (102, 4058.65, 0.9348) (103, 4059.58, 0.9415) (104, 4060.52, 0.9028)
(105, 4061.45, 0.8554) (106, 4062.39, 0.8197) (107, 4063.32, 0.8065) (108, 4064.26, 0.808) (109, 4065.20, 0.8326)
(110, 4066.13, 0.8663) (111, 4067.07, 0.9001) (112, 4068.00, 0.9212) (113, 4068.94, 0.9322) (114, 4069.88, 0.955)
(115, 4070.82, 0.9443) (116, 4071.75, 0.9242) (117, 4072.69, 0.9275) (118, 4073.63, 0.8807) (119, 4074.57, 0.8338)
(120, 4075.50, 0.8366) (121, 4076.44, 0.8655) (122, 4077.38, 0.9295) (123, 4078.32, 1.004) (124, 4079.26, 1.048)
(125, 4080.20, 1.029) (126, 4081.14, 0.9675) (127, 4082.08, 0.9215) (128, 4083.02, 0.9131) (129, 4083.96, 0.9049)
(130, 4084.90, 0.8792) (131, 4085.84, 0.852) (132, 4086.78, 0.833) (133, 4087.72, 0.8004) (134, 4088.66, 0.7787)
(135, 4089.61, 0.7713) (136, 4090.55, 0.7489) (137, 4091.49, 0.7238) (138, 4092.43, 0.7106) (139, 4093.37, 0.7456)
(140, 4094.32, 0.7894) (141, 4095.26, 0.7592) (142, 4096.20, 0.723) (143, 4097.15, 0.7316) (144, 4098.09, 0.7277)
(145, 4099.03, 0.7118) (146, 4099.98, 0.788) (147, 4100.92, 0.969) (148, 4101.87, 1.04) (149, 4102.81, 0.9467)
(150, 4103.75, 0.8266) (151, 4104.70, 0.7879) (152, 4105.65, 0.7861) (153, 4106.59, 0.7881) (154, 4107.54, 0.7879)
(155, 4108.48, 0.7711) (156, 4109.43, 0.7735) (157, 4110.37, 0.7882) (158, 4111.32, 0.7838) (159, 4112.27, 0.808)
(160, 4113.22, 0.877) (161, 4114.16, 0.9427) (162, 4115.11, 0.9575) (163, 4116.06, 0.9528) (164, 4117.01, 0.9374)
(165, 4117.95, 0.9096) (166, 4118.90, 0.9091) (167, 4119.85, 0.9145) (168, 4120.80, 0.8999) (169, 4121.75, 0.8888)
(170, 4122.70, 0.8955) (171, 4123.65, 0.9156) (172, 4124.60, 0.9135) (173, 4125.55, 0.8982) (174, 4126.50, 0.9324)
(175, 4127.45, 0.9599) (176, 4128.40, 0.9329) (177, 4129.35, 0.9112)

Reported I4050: 0.12 mag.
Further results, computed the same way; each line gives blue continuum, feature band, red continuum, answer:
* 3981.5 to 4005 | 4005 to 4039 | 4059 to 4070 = 0.117 mag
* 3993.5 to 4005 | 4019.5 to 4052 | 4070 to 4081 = 0.165 mag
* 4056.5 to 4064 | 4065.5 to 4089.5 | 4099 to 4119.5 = -0.039 mag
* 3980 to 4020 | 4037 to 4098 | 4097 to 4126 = 0.039 mag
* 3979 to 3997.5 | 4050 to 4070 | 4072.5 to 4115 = -0.003 mag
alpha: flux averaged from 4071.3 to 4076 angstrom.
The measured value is 0.88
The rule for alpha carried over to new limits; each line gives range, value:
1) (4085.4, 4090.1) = 0.806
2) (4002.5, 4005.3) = 0.725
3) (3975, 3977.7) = 0.754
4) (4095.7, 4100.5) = 0.739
